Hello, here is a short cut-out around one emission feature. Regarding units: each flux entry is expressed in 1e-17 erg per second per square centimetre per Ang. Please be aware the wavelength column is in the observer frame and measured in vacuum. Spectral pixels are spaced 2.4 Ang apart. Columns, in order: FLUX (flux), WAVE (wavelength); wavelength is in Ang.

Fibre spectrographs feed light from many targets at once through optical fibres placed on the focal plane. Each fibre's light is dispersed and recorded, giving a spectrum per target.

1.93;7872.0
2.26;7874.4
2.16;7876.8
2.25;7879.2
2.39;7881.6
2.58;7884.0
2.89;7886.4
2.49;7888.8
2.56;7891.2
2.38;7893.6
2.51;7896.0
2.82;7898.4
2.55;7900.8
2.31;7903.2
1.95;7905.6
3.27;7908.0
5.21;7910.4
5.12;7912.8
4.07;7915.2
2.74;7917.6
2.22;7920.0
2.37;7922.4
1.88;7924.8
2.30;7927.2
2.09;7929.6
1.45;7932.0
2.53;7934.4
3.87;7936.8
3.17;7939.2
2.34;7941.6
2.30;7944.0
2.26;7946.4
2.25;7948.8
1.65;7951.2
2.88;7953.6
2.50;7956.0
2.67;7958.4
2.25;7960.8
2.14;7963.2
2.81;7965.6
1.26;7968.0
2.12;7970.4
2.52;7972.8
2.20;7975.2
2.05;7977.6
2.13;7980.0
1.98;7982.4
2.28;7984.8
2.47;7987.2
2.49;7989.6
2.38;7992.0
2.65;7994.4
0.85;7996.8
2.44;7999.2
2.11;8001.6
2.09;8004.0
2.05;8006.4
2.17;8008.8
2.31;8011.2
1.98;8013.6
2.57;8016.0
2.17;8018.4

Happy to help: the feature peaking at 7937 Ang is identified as [N II] 6583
